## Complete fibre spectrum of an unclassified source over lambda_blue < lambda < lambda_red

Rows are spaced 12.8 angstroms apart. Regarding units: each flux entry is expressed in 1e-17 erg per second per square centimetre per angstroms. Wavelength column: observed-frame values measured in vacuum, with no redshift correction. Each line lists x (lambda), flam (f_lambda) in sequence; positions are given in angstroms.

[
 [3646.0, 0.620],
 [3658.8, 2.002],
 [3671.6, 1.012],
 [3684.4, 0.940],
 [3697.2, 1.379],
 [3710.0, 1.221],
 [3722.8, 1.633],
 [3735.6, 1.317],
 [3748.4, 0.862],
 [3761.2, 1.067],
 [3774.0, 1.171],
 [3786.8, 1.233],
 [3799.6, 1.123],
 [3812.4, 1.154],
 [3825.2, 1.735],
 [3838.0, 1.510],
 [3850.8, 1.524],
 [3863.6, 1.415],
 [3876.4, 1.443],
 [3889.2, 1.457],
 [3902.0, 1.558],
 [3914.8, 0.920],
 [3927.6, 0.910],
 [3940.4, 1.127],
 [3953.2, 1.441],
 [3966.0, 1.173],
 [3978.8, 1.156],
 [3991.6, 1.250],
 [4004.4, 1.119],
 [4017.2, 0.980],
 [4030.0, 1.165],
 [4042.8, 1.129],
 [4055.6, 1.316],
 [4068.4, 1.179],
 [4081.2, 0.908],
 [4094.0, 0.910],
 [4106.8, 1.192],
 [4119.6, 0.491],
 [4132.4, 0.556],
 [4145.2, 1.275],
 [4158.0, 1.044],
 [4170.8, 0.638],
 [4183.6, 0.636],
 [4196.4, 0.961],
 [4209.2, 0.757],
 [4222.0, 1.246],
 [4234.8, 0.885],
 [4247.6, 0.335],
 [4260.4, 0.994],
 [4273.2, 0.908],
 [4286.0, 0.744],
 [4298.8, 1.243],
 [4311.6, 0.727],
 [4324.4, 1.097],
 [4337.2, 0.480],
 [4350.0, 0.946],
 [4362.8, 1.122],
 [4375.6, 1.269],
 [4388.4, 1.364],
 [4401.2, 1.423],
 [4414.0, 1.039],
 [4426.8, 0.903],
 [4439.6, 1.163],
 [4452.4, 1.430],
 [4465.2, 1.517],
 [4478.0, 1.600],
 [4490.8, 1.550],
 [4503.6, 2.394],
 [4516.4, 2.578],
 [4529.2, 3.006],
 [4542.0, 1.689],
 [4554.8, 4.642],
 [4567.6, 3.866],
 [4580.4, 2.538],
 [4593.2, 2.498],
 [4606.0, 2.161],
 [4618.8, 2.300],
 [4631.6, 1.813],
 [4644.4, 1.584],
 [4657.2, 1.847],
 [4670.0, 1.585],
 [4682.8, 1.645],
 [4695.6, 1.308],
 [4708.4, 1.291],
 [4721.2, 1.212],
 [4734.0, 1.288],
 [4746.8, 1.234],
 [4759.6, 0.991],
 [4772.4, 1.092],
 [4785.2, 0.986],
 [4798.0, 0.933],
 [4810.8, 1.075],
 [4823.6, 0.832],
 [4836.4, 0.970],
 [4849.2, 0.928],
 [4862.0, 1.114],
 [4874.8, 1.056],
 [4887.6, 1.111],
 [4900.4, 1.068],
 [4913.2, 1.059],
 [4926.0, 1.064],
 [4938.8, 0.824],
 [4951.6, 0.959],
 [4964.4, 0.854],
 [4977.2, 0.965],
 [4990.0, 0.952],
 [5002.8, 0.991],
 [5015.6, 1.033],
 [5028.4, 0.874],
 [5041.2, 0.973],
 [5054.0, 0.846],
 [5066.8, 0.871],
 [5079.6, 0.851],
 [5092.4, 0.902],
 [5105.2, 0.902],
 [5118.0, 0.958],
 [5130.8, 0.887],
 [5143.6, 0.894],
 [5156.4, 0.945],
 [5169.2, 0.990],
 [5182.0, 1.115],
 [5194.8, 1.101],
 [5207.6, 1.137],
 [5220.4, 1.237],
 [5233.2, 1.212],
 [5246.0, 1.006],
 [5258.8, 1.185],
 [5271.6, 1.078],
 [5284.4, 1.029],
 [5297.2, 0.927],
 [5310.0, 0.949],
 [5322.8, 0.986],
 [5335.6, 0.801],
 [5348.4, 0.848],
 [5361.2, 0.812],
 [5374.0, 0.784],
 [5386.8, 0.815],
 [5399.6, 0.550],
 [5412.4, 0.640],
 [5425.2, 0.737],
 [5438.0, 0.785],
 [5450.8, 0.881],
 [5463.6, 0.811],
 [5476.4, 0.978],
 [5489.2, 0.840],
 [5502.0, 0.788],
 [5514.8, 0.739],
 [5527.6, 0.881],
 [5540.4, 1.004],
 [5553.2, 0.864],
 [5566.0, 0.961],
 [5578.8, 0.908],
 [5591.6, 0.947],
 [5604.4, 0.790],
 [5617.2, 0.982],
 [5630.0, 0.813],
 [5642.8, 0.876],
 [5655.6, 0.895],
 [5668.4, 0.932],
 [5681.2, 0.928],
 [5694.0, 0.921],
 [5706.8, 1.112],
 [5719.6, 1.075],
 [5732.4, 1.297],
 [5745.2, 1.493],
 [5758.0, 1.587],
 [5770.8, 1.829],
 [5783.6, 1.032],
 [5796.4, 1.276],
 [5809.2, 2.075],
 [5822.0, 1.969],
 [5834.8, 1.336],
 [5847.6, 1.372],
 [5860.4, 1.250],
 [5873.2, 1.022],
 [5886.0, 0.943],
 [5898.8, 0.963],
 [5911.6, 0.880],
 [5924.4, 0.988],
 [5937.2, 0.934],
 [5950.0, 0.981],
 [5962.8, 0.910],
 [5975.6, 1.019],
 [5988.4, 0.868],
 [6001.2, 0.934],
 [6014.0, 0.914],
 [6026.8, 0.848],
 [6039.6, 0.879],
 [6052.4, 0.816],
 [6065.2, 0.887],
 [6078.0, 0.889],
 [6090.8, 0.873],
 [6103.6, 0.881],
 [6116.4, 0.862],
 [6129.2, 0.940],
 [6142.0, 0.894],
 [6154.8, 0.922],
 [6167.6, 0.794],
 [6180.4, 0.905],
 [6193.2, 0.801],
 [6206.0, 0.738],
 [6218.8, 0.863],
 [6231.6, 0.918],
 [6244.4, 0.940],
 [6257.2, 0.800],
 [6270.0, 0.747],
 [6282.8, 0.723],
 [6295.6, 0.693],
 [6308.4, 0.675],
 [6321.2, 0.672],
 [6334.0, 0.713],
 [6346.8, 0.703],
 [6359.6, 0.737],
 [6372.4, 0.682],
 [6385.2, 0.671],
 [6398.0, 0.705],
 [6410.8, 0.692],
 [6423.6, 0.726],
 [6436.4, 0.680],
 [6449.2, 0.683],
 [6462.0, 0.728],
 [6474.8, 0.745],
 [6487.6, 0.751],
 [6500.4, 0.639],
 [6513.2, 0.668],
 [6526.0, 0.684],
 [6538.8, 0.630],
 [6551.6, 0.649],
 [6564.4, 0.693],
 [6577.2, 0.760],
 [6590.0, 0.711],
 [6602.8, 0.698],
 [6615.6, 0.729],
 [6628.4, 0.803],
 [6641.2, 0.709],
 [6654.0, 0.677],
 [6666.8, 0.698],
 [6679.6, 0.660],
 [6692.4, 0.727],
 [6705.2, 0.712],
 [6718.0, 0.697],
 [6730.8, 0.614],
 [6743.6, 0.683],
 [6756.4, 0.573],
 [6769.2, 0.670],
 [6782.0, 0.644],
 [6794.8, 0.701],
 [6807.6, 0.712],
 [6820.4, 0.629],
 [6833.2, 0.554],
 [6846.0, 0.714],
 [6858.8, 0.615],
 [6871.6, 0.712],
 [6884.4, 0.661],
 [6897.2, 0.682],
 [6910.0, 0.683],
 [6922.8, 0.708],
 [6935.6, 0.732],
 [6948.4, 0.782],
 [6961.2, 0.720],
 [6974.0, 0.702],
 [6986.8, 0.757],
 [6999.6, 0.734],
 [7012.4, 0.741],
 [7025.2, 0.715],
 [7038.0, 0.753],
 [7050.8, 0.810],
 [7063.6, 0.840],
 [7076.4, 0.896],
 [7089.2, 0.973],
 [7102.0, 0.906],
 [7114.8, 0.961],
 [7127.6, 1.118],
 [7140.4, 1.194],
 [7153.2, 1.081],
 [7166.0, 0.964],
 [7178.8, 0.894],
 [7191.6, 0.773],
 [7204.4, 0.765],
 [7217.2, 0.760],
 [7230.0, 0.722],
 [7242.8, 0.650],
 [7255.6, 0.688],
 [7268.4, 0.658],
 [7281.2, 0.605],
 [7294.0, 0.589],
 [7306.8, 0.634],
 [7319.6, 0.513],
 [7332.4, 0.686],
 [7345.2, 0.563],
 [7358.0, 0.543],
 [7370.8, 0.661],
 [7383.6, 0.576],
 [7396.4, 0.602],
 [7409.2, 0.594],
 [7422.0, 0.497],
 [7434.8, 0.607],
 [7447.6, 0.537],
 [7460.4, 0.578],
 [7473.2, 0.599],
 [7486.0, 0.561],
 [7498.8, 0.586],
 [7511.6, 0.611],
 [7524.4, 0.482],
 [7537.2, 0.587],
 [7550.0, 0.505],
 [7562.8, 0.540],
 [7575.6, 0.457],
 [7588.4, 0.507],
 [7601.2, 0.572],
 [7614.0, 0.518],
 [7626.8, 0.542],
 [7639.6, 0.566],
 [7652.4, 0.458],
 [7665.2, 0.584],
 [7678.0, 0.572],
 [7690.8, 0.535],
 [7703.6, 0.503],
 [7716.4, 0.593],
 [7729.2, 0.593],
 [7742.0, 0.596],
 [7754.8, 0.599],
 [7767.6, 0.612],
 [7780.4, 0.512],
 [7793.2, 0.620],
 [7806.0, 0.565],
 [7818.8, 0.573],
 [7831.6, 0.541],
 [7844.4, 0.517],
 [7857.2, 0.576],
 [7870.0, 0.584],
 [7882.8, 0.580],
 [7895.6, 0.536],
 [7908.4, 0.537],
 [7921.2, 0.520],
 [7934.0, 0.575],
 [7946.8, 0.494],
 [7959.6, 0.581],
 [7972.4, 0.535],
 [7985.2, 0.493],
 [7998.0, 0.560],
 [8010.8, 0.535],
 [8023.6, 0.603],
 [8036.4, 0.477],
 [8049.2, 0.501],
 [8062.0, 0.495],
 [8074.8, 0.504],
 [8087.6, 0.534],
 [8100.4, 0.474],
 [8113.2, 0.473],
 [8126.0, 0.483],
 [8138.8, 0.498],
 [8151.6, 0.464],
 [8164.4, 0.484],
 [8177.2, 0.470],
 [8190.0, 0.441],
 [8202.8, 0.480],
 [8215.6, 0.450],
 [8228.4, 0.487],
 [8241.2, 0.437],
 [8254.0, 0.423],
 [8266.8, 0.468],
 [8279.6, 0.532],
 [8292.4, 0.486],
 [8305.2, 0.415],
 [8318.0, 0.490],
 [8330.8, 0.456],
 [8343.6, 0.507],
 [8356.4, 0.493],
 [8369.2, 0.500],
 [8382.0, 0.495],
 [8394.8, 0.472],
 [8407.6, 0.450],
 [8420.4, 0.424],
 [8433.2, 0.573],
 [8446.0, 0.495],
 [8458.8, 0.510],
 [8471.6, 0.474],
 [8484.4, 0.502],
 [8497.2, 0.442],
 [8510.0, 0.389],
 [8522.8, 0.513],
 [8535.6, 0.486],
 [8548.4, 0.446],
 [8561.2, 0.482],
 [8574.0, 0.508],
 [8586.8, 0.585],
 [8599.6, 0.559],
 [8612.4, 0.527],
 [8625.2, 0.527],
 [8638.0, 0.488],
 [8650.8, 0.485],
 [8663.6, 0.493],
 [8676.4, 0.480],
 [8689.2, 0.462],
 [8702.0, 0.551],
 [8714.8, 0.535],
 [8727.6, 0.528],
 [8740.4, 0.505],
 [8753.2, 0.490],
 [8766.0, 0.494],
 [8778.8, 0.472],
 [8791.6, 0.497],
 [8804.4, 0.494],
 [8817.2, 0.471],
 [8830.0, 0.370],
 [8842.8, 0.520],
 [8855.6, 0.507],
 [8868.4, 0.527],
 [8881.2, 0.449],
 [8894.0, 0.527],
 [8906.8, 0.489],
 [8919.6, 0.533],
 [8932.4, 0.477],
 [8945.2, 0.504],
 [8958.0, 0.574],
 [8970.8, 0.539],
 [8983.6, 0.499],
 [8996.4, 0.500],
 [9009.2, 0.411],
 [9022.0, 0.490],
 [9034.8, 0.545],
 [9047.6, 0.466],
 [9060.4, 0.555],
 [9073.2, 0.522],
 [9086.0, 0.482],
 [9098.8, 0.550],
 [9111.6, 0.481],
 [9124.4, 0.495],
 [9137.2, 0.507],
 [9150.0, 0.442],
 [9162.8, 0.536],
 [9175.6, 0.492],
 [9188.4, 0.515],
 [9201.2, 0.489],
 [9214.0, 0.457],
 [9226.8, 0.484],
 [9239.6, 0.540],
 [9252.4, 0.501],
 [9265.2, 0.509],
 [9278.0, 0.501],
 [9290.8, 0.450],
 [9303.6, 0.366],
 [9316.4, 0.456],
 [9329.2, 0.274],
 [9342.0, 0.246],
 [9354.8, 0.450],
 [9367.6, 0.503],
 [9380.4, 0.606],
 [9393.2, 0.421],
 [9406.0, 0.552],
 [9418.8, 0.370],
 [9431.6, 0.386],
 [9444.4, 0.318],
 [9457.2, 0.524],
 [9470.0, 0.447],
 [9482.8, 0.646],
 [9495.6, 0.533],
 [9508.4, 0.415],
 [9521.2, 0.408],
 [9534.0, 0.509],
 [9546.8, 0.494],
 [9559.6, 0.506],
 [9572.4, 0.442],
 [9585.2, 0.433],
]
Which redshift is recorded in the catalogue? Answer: 2.741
